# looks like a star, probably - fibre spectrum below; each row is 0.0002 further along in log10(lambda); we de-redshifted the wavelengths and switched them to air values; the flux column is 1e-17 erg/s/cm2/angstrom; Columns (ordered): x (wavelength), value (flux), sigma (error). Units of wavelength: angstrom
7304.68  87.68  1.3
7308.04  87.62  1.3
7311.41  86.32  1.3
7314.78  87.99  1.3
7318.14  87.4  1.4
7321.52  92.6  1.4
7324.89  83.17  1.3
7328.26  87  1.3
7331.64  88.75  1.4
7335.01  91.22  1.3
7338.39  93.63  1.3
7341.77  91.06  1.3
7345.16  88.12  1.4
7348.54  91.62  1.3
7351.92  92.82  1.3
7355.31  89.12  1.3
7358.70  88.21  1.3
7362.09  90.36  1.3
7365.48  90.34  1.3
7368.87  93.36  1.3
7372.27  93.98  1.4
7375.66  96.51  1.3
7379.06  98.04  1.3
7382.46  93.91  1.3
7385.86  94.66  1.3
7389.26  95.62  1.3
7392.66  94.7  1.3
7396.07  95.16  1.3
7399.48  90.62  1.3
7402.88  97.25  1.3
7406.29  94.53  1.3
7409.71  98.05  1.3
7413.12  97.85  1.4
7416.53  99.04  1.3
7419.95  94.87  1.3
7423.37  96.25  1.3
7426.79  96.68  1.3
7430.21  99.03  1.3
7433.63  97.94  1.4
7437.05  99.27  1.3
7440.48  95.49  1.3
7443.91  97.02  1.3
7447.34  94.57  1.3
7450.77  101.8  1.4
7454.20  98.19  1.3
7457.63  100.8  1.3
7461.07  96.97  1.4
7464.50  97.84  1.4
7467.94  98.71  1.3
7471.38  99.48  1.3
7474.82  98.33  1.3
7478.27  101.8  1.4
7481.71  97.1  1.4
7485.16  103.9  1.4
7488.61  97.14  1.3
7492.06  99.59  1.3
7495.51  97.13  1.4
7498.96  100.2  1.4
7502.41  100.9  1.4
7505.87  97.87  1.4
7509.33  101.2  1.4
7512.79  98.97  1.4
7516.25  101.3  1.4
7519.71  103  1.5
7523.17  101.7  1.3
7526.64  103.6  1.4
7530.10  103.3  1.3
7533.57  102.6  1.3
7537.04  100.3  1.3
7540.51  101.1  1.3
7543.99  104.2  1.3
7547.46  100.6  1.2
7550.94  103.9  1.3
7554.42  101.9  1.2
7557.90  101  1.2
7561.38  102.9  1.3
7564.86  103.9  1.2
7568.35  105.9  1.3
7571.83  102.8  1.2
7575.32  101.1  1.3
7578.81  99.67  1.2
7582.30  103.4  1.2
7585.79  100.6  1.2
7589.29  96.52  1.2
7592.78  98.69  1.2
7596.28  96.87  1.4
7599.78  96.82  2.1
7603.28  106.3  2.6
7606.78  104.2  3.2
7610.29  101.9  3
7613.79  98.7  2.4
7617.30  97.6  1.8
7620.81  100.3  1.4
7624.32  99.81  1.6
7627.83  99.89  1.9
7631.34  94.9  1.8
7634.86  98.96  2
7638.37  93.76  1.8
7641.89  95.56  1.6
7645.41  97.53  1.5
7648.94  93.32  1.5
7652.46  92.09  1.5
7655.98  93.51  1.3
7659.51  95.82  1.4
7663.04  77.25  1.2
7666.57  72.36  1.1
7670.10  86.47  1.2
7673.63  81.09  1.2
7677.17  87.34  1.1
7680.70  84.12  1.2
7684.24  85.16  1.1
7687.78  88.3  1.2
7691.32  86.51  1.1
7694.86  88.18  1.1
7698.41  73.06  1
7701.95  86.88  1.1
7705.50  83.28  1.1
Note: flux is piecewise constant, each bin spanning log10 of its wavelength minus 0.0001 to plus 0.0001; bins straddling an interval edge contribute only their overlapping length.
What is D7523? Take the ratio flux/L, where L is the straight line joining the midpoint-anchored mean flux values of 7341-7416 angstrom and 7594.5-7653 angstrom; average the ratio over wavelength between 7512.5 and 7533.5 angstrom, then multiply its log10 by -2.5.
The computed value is -0.06 mag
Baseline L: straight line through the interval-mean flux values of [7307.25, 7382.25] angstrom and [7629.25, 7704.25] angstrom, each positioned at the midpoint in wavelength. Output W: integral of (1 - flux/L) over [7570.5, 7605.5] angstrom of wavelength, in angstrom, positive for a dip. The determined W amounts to -4.5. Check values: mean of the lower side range 90.5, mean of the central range 100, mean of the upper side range 88.2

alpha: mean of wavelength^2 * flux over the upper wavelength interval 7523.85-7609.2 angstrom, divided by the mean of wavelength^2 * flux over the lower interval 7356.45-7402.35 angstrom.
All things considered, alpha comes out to 1.1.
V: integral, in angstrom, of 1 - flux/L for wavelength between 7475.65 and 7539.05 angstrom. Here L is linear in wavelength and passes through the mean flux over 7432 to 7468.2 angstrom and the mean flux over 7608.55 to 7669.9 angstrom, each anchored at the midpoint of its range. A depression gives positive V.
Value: -2.5 angstrom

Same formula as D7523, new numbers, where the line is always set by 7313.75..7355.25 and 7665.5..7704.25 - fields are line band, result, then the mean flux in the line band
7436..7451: -0.11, 97.1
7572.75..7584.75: -0.18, 101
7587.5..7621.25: -0.17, 99.8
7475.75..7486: -0.15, 100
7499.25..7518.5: -0.16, 100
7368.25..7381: -0.08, 95.6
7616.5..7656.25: -0.14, 96.5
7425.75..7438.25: -0.12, 98.3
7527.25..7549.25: -0.18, 102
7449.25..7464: -0.14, 99.3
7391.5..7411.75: -0.08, 95.1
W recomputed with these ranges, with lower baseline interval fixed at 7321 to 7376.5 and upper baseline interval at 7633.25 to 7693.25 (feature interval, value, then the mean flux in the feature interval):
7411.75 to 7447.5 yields -2.8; 97.2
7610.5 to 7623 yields -1.4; 99.3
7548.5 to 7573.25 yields -3.8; 103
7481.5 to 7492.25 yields -1.2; 99.7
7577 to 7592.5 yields -1.9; 99.9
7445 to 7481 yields -3.5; 98.8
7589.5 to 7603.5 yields -1.5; 98.6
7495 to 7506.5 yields -1.2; 99.4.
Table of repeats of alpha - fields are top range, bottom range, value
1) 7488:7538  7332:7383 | 1.14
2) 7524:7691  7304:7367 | 1.17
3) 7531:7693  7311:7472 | 1.09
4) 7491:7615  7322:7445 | 1.13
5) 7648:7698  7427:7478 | 0.93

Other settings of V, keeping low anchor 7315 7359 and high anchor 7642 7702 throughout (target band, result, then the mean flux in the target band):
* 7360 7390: -1.6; 94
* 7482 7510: -3.6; 99.5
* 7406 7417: -1.1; 97.5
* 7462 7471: -1.0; 98.4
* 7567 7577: -1.8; 103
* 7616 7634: -2.4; 98.5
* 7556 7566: -1.7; 103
